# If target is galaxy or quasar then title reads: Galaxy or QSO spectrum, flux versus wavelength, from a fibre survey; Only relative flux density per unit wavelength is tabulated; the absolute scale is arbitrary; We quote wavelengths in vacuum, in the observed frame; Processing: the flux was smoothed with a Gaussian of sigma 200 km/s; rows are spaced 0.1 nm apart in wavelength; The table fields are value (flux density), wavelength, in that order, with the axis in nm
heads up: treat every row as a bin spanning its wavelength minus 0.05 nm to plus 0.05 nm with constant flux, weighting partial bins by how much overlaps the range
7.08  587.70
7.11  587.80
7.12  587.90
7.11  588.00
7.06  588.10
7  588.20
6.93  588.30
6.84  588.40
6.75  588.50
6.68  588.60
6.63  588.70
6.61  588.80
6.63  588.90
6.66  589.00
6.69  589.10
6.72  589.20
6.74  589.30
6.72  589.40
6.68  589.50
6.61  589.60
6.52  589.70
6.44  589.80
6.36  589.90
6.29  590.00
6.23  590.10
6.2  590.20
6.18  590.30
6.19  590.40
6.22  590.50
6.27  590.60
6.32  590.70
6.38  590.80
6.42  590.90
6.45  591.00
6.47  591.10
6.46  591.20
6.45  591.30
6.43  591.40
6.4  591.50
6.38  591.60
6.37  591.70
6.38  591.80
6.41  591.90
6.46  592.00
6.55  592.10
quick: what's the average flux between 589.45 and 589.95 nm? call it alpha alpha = 6.52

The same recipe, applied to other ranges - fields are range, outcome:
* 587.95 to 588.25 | 7.06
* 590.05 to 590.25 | 6.22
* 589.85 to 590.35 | 6.25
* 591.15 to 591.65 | 6.42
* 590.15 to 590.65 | 6.21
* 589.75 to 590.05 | 6.36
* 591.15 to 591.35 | 6.46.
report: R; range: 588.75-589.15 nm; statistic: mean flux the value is 6.65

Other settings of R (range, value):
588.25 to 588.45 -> 6.88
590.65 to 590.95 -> 6.37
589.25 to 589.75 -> 6.65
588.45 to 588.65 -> 6.71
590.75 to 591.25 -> 6.44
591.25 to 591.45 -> 6.44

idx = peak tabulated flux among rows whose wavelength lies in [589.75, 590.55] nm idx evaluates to 6.44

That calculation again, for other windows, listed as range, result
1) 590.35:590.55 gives 6.22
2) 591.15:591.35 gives 6.46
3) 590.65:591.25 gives 6.47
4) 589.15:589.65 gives 6.74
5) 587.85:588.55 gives 7.12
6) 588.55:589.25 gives 6.72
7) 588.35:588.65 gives 6.84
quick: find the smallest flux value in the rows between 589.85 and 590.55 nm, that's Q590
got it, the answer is 6.18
